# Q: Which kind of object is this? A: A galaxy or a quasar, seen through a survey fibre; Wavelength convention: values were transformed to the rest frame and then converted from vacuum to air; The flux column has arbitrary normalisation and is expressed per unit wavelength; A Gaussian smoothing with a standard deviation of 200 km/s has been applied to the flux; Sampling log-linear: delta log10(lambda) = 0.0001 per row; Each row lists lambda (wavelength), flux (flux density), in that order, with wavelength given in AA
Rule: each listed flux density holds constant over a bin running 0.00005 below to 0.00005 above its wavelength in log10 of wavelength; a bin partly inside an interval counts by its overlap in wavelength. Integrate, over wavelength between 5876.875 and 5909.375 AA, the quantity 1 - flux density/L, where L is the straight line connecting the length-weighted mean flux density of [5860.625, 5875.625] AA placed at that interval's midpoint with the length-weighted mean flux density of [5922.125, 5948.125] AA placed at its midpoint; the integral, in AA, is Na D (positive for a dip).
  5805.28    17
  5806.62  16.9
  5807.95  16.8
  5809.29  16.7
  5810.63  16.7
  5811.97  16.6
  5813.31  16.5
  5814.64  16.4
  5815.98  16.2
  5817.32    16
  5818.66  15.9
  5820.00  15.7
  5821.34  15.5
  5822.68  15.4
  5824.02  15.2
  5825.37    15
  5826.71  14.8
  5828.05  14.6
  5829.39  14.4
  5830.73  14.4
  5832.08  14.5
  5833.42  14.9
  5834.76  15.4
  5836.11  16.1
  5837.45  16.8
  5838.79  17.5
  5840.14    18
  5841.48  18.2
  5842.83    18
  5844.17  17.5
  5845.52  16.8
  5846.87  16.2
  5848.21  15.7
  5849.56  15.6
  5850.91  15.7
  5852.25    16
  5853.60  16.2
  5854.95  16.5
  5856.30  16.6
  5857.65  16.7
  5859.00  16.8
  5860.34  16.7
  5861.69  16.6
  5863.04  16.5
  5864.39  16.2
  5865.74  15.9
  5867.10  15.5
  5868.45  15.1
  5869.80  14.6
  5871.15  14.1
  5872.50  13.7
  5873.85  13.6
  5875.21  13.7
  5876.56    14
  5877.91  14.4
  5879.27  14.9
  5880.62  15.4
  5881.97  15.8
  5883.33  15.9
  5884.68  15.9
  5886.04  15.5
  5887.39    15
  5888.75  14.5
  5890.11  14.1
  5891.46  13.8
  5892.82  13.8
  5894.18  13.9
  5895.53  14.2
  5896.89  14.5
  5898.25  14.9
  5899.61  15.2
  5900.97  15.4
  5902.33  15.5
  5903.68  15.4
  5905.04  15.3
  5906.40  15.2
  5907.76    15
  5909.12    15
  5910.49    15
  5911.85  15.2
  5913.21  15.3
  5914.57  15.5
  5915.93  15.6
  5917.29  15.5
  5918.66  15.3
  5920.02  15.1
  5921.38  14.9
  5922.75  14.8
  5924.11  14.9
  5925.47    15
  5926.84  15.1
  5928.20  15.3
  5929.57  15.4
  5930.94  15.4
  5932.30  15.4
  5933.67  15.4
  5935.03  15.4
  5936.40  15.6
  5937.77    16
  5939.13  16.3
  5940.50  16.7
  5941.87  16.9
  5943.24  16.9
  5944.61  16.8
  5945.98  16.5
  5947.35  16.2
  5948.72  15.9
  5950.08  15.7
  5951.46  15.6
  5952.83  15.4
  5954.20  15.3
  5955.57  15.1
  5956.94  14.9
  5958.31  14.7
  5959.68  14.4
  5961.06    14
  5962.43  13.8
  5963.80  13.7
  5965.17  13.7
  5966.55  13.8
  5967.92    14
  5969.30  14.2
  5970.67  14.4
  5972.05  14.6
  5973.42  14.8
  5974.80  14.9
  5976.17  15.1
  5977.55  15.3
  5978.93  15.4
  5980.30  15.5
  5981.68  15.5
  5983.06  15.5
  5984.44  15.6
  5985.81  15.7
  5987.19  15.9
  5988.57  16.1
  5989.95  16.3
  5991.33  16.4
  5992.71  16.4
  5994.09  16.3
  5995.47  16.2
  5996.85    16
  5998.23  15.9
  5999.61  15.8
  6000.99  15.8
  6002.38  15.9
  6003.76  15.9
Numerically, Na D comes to 0.92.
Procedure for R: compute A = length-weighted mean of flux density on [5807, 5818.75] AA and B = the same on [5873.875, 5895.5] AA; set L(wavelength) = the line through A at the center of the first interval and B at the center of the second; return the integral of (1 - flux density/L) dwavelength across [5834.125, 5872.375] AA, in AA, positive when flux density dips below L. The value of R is -2.1 AA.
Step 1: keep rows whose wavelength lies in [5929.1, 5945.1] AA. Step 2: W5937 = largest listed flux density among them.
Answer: 16.9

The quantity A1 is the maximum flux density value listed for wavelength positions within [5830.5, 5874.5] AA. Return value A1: 18.2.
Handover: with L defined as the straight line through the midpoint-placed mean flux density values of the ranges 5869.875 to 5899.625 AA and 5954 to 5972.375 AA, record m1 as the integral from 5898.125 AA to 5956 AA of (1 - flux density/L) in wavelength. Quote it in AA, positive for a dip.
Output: -4.4 AA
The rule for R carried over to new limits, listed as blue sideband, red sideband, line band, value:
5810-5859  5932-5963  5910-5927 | 0.6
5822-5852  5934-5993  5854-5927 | 2.5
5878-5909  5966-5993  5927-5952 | -1.4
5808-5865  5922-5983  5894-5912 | 0.7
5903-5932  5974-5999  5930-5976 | 0.8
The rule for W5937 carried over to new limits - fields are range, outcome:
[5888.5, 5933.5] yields 15.6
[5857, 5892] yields 16.8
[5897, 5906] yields 15.5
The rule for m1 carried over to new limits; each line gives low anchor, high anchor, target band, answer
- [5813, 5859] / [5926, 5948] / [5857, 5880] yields 1.11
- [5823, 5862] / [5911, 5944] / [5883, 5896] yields 0.96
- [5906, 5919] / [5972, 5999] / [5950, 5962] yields 0.44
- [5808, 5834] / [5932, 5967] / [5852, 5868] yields -0.85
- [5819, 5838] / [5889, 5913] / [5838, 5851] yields -1.61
